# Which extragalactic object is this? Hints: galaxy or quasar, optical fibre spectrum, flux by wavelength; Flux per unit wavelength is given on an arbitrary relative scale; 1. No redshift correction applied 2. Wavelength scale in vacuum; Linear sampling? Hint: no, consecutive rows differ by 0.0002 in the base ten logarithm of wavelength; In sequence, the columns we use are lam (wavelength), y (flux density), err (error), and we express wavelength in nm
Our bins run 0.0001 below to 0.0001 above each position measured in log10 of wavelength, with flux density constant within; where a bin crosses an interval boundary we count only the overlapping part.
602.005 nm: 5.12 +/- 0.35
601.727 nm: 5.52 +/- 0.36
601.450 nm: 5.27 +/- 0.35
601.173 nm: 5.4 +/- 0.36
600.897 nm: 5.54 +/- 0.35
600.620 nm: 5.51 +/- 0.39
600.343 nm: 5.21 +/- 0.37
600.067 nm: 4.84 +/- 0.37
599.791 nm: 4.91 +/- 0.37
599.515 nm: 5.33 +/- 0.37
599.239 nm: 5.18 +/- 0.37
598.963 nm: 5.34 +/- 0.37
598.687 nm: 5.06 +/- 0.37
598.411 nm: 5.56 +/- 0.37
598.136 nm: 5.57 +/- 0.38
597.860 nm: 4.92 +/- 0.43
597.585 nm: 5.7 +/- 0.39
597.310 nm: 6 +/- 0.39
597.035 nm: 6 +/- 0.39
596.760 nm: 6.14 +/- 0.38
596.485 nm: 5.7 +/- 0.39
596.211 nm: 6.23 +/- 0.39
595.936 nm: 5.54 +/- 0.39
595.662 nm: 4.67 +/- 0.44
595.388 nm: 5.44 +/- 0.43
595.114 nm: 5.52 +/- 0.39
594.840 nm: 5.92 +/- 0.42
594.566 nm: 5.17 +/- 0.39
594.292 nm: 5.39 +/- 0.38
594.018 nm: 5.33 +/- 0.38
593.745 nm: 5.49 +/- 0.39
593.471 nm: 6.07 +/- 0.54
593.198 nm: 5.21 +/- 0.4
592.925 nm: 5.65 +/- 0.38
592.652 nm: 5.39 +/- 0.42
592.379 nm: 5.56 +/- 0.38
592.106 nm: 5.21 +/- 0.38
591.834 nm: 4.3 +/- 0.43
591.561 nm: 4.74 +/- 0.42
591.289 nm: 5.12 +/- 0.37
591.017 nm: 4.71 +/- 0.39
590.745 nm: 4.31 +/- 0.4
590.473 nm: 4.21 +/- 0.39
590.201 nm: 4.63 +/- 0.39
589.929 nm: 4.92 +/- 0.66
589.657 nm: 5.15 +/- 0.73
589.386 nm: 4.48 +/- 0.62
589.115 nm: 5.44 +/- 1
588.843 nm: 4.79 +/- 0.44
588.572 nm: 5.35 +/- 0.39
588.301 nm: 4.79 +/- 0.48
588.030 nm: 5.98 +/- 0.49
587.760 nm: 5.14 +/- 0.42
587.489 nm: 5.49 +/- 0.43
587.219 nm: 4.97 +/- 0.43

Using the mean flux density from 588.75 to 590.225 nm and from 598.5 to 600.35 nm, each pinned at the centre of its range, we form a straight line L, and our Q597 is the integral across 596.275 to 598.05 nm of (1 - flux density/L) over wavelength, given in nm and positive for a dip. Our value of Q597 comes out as -0.24 nm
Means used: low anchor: 4.92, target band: 5.76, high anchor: 5.13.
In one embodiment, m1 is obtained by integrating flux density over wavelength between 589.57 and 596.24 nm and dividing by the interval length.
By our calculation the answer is 5.18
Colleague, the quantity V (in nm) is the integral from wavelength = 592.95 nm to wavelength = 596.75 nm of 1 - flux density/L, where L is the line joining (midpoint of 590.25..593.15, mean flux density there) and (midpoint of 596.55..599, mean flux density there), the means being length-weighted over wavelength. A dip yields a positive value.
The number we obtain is -0.193 nm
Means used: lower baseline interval 4.92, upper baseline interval 5.6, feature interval 5.54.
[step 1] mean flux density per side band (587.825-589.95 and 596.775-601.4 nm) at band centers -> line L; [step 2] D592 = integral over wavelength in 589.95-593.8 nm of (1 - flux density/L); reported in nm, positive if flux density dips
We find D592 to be 0.13 nm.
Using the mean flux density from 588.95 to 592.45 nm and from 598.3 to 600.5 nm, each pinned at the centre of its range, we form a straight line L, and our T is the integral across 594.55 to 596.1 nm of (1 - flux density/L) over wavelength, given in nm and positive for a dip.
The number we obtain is -0.12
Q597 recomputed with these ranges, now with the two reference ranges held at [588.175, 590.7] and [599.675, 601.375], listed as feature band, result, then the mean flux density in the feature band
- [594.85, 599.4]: -0.38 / 5.55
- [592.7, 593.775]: -0.13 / 5.6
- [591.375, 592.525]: -0.01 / 4.96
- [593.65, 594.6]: -0.07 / 5.36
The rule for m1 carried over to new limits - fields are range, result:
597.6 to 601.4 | 5.27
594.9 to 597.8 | 5.68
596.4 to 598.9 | 5.62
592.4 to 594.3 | 5.51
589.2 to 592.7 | 4.82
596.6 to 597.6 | 5.98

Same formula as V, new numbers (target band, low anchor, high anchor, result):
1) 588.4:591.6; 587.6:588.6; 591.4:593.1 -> 0.25 nm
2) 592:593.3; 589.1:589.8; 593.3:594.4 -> 0.00 nm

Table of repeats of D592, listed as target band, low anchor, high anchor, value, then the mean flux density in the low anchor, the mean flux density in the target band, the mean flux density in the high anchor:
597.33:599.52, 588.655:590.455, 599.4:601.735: -0.075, 4.87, 5.37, 5.27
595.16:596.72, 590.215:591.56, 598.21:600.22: -0.187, 4.61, 5.56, 5.19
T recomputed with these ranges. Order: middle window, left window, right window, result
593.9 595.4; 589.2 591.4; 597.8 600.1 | -0.15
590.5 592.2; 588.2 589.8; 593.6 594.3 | 0.17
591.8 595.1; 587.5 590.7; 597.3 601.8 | -0.19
